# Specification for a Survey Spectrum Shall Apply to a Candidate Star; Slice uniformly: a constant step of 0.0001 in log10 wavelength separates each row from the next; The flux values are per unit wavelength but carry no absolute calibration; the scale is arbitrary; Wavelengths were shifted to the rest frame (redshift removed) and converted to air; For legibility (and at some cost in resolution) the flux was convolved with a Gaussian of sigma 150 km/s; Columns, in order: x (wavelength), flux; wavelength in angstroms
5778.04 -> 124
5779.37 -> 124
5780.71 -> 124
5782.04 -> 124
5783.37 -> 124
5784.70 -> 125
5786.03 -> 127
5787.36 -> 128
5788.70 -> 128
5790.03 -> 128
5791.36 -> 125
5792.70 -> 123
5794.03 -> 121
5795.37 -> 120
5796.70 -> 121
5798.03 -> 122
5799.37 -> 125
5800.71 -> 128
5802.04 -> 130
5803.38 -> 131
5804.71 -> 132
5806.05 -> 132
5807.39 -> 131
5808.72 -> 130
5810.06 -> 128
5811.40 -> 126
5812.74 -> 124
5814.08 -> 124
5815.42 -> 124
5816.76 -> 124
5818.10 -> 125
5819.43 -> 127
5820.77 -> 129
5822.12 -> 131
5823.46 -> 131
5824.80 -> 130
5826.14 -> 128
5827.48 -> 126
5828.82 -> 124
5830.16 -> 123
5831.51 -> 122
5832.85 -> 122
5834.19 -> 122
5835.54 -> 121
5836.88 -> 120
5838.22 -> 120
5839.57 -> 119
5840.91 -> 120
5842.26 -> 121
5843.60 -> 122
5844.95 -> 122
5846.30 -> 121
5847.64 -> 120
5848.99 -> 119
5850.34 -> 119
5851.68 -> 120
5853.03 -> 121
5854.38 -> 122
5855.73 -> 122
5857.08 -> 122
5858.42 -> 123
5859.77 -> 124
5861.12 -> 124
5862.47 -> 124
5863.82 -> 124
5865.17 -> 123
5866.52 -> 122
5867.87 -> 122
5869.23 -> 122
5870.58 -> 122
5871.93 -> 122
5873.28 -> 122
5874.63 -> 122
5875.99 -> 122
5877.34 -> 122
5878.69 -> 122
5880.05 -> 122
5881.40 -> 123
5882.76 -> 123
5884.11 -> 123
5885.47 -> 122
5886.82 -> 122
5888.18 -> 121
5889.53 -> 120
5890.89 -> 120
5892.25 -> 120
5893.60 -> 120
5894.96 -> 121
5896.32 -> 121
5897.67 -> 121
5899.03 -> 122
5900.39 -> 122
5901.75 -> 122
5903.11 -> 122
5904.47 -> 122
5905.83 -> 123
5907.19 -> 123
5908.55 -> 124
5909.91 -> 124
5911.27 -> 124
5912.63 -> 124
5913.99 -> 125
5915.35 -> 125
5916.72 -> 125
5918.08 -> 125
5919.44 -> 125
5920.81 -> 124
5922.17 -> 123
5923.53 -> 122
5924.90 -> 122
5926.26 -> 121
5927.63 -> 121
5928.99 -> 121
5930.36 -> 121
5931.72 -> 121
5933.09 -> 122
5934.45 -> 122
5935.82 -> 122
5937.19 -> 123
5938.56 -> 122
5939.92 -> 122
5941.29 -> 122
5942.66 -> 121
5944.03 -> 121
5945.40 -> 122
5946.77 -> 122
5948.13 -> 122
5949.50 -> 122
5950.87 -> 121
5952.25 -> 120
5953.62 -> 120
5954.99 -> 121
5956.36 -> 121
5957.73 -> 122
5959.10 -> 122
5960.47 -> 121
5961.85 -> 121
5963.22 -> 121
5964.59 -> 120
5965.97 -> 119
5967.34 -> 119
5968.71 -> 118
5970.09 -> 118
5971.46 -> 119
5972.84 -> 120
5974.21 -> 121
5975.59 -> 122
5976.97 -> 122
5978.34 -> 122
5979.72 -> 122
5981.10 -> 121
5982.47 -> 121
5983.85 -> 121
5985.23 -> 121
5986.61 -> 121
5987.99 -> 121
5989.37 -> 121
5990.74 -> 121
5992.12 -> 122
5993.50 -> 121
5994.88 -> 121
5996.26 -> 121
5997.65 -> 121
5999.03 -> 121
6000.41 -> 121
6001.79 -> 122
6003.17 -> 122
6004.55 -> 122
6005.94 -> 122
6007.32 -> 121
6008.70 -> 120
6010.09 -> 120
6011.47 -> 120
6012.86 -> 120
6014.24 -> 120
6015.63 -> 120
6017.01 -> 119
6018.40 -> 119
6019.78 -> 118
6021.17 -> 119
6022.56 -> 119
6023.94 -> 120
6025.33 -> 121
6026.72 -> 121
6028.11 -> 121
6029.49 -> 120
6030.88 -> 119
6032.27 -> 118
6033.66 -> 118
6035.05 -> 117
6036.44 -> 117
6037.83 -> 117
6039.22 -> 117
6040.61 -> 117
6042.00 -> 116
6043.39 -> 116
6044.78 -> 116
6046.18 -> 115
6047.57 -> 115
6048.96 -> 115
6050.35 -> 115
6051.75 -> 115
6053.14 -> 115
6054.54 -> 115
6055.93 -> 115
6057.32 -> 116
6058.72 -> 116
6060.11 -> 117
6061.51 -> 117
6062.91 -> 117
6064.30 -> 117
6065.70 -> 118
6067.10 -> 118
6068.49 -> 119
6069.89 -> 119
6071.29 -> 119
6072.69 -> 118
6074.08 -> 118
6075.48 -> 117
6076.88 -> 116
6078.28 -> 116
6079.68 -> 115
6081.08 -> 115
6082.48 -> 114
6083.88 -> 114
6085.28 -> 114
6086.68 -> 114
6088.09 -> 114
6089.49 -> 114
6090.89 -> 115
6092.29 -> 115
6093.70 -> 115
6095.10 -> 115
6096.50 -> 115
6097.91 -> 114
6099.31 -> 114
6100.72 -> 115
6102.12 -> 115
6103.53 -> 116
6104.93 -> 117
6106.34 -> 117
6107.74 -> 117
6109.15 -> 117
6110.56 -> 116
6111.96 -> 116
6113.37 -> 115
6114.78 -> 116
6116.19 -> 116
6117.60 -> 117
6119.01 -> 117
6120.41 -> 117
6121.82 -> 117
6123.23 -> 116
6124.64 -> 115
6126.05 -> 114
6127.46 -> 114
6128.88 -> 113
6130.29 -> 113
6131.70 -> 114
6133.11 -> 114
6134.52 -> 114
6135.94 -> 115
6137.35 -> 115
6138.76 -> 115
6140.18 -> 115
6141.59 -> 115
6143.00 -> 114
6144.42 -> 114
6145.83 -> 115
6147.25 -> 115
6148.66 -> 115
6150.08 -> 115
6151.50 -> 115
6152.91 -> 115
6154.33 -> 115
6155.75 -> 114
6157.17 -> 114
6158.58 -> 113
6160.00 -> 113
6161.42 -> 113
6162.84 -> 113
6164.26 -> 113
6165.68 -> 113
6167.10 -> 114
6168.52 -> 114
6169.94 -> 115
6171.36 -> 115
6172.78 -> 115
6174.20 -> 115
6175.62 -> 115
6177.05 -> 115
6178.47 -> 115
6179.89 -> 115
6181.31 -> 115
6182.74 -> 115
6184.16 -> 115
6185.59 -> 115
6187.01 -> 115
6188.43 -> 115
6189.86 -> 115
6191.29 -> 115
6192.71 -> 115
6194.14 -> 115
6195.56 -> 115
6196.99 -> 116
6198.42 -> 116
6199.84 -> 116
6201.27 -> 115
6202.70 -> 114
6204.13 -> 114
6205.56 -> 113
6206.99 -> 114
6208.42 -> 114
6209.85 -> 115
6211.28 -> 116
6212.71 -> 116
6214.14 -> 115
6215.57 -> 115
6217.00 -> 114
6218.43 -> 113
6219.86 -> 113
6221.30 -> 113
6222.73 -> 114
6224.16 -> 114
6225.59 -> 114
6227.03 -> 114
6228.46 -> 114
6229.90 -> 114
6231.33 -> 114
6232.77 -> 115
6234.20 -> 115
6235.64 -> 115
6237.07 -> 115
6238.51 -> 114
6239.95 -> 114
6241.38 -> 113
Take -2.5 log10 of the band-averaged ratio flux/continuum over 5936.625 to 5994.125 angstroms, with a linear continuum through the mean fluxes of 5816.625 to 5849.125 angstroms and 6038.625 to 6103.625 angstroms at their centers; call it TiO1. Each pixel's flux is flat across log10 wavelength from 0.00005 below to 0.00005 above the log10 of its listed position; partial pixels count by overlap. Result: -0.02 mag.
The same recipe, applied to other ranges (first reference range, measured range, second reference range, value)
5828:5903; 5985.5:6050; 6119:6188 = -0.01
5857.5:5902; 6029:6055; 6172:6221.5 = 0.02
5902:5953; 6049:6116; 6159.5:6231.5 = 0.02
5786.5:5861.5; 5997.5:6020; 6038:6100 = -0.02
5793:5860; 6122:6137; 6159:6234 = 0.02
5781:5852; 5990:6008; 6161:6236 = -0.01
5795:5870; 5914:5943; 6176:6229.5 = -0.01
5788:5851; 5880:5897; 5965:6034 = 0.01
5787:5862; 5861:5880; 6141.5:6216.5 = 0.01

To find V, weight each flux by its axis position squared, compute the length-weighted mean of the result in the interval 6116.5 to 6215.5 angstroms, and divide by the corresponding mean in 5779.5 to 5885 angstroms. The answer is 1.03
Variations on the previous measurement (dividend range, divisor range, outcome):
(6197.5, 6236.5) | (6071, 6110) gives 1.03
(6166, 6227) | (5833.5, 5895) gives 1.05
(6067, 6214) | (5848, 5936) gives 1.02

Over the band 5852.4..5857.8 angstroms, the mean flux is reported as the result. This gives 122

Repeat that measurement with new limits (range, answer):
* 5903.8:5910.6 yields 123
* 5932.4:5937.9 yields 122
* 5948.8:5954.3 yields 121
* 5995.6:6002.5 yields 121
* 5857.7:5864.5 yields 124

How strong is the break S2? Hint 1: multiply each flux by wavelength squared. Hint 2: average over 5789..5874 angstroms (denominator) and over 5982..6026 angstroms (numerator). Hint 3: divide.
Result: 1.03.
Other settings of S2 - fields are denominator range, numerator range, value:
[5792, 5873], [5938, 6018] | 1.02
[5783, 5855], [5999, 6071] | 1.02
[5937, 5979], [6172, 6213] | 1.03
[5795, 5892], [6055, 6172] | 1.02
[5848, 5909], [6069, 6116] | 1.02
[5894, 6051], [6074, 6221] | 1.01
